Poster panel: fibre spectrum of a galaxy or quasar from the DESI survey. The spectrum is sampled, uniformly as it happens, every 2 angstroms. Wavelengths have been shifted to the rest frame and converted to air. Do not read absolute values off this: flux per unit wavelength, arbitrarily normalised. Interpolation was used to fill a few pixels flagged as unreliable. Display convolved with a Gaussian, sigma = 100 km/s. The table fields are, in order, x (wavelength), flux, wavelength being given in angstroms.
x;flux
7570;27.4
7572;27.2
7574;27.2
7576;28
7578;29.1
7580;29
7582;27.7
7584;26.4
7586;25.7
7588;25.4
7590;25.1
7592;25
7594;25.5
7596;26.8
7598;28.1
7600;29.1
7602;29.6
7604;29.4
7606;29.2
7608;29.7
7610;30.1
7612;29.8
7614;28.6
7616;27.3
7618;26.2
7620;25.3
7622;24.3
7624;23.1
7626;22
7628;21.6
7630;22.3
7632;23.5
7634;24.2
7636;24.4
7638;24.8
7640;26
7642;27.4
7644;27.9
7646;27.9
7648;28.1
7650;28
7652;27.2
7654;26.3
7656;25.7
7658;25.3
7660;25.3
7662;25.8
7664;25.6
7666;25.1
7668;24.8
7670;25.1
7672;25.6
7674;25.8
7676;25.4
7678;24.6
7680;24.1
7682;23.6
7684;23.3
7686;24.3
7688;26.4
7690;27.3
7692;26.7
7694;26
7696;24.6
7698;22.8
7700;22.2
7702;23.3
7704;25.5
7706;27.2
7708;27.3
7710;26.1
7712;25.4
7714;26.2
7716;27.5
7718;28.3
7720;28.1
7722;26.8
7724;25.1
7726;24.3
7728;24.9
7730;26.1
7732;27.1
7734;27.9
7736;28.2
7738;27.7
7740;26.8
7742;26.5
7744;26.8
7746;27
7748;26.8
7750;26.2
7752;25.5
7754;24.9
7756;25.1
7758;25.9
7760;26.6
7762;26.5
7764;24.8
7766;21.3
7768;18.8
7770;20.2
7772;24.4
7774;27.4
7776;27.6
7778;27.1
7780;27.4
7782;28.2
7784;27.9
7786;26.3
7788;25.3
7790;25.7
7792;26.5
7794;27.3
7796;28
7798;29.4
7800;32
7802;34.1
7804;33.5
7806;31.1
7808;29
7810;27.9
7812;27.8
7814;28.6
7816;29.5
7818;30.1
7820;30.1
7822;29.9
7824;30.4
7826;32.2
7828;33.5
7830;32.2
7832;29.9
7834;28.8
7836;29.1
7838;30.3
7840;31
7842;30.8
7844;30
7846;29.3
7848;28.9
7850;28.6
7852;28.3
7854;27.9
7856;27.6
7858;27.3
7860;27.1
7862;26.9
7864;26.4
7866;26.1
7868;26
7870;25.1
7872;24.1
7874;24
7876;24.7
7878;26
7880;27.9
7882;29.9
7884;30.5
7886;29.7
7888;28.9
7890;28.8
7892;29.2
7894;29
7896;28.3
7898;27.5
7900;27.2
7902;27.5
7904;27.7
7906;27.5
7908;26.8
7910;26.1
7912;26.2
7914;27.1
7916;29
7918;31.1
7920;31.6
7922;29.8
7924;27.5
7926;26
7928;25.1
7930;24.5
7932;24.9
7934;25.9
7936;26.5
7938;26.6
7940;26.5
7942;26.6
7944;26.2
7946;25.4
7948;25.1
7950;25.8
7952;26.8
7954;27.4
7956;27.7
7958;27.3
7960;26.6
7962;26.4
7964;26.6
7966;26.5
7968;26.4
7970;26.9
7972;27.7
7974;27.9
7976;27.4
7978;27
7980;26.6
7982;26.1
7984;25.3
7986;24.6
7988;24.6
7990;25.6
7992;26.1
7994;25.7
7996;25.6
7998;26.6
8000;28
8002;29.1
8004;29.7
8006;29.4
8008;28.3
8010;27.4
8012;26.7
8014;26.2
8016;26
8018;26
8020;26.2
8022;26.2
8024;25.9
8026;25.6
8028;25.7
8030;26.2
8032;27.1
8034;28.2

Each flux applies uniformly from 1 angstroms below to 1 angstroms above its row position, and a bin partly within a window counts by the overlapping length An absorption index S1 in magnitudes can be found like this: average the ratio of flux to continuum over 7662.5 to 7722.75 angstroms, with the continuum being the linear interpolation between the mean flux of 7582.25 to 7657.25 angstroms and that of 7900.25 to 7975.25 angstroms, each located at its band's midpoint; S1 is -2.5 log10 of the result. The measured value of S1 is 0.04 mag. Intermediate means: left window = 26.4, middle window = 25.5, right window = 27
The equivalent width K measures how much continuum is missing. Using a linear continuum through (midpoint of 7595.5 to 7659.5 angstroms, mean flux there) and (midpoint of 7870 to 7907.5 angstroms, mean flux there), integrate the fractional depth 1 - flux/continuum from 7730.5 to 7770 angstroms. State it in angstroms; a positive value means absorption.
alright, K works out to 2.0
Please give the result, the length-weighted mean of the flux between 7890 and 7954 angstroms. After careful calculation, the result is 27.2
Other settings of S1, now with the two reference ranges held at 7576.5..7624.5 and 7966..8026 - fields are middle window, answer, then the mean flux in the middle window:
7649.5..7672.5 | 0.061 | 25.8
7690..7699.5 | 0.087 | 25.1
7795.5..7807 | -0.166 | 31.5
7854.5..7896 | -0.015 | 27.3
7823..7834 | -0.164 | 31.4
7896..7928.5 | -0.037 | 27.8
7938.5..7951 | 0.034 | 26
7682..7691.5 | 0.083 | 25.2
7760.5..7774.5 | 0.163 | 23.3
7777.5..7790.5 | 0.007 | 26.9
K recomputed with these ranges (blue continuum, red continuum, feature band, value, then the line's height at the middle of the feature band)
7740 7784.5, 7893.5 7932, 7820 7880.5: -3.7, 26.7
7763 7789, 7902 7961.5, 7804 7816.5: -1.9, 25.5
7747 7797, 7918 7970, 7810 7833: -3.8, 26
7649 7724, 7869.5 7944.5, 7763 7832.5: -4.3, 26.5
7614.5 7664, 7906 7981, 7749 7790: 1.1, 26.1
